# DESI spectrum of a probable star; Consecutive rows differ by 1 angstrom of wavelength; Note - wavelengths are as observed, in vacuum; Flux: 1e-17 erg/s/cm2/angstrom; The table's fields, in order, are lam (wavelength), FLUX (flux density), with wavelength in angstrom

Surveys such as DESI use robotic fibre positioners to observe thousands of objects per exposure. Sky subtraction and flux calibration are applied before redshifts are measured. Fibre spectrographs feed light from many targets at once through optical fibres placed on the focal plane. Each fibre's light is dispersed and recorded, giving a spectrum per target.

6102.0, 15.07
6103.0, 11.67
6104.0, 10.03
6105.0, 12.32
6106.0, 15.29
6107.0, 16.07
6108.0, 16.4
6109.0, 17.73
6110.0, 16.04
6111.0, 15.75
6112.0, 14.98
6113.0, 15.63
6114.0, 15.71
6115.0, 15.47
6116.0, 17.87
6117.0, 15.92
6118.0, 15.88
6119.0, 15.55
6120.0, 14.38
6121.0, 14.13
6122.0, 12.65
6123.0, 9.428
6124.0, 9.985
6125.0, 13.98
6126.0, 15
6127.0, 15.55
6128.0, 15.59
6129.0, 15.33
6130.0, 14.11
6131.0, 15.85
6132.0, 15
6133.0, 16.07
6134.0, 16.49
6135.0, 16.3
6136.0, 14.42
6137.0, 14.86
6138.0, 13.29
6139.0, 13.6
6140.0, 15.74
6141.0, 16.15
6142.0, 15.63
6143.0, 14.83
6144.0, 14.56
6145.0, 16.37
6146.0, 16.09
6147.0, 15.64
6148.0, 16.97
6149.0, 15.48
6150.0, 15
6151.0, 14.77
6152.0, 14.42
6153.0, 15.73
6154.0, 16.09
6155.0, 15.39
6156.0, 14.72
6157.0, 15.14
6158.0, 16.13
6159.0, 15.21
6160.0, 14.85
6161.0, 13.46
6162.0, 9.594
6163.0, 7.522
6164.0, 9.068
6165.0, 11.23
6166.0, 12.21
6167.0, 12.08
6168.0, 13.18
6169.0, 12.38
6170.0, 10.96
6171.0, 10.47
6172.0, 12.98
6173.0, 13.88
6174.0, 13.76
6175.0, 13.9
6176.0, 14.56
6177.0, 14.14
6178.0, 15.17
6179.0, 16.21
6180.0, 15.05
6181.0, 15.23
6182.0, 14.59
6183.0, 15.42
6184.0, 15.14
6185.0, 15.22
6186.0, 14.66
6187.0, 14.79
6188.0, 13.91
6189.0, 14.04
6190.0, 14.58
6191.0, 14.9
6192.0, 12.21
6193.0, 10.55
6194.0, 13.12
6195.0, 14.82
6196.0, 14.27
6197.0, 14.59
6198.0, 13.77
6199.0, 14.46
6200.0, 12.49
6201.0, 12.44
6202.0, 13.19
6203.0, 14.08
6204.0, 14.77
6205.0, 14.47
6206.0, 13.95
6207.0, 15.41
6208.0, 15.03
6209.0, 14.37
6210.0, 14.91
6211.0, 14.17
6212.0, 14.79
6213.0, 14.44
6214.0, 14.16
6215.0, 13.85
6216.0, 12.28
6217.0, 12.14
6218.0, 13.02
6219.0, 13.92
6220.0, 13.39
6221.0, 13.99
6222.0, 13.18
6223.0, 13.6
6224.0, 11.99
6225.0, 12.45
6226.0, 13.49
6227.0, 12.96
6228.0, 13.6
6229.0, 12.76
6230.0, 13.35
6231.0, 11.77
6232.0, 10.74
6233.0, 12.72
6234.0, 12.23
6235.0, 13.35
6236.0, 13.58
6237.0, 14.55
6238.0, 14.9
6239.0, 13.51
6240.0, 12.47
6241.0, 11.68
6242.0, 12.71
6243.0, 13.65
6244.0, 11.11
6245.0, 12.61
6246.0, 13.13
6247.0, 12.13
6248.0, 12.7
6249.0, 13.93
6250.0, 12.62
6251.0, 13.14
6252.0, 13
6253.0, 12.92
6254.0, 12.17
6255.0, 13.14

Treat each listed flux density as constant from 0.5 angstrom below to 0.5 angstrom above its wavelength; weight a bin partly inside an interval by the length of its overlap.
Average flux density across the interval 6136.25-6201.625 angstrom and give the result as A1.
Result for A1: 14.1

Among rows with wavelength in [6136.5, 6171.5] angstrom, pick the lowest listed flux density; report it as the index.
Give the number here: 7.522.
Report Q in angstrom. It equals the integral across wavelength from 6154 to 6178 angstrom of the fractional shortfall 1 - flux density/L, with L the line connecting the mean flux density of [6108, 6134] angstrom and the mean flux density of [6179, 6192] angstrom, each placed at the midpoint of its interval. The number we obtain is 2.9 angstrom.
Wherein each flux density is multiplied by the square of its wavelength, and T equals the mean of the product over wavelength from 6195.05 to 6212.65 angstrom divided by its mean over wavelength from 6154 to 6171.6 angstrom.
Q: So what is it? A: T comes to 1.14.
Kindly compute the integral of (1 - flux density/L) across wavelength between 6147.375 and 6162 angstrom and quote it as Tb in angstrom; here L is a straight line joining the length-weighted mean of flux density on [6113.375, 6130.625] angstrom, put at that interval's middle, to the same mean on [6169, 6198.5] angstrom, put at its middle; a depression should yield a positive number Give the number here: -0.8 angstrom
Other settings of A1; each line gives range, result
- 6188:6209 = 13.9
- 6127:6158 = 15.3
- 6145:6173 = 13.6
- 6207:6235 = 13.3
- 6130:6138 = 15.3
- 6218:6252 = 13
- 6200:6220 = 13.9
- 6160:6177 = 12.1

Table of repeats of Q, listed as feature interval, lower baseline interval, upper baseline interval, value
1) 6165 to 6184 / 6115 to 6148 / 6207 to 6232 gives 0.7 angstrom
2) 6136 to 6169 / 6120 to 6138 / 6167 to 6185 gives -0.1 angstrom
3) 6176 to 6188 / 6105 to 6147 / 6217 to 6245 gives -0.9 angstrom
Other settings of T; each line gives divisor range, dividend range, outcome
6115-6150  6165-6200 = 0.94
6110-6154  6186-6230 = 0.93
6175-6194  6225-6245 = 0.91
